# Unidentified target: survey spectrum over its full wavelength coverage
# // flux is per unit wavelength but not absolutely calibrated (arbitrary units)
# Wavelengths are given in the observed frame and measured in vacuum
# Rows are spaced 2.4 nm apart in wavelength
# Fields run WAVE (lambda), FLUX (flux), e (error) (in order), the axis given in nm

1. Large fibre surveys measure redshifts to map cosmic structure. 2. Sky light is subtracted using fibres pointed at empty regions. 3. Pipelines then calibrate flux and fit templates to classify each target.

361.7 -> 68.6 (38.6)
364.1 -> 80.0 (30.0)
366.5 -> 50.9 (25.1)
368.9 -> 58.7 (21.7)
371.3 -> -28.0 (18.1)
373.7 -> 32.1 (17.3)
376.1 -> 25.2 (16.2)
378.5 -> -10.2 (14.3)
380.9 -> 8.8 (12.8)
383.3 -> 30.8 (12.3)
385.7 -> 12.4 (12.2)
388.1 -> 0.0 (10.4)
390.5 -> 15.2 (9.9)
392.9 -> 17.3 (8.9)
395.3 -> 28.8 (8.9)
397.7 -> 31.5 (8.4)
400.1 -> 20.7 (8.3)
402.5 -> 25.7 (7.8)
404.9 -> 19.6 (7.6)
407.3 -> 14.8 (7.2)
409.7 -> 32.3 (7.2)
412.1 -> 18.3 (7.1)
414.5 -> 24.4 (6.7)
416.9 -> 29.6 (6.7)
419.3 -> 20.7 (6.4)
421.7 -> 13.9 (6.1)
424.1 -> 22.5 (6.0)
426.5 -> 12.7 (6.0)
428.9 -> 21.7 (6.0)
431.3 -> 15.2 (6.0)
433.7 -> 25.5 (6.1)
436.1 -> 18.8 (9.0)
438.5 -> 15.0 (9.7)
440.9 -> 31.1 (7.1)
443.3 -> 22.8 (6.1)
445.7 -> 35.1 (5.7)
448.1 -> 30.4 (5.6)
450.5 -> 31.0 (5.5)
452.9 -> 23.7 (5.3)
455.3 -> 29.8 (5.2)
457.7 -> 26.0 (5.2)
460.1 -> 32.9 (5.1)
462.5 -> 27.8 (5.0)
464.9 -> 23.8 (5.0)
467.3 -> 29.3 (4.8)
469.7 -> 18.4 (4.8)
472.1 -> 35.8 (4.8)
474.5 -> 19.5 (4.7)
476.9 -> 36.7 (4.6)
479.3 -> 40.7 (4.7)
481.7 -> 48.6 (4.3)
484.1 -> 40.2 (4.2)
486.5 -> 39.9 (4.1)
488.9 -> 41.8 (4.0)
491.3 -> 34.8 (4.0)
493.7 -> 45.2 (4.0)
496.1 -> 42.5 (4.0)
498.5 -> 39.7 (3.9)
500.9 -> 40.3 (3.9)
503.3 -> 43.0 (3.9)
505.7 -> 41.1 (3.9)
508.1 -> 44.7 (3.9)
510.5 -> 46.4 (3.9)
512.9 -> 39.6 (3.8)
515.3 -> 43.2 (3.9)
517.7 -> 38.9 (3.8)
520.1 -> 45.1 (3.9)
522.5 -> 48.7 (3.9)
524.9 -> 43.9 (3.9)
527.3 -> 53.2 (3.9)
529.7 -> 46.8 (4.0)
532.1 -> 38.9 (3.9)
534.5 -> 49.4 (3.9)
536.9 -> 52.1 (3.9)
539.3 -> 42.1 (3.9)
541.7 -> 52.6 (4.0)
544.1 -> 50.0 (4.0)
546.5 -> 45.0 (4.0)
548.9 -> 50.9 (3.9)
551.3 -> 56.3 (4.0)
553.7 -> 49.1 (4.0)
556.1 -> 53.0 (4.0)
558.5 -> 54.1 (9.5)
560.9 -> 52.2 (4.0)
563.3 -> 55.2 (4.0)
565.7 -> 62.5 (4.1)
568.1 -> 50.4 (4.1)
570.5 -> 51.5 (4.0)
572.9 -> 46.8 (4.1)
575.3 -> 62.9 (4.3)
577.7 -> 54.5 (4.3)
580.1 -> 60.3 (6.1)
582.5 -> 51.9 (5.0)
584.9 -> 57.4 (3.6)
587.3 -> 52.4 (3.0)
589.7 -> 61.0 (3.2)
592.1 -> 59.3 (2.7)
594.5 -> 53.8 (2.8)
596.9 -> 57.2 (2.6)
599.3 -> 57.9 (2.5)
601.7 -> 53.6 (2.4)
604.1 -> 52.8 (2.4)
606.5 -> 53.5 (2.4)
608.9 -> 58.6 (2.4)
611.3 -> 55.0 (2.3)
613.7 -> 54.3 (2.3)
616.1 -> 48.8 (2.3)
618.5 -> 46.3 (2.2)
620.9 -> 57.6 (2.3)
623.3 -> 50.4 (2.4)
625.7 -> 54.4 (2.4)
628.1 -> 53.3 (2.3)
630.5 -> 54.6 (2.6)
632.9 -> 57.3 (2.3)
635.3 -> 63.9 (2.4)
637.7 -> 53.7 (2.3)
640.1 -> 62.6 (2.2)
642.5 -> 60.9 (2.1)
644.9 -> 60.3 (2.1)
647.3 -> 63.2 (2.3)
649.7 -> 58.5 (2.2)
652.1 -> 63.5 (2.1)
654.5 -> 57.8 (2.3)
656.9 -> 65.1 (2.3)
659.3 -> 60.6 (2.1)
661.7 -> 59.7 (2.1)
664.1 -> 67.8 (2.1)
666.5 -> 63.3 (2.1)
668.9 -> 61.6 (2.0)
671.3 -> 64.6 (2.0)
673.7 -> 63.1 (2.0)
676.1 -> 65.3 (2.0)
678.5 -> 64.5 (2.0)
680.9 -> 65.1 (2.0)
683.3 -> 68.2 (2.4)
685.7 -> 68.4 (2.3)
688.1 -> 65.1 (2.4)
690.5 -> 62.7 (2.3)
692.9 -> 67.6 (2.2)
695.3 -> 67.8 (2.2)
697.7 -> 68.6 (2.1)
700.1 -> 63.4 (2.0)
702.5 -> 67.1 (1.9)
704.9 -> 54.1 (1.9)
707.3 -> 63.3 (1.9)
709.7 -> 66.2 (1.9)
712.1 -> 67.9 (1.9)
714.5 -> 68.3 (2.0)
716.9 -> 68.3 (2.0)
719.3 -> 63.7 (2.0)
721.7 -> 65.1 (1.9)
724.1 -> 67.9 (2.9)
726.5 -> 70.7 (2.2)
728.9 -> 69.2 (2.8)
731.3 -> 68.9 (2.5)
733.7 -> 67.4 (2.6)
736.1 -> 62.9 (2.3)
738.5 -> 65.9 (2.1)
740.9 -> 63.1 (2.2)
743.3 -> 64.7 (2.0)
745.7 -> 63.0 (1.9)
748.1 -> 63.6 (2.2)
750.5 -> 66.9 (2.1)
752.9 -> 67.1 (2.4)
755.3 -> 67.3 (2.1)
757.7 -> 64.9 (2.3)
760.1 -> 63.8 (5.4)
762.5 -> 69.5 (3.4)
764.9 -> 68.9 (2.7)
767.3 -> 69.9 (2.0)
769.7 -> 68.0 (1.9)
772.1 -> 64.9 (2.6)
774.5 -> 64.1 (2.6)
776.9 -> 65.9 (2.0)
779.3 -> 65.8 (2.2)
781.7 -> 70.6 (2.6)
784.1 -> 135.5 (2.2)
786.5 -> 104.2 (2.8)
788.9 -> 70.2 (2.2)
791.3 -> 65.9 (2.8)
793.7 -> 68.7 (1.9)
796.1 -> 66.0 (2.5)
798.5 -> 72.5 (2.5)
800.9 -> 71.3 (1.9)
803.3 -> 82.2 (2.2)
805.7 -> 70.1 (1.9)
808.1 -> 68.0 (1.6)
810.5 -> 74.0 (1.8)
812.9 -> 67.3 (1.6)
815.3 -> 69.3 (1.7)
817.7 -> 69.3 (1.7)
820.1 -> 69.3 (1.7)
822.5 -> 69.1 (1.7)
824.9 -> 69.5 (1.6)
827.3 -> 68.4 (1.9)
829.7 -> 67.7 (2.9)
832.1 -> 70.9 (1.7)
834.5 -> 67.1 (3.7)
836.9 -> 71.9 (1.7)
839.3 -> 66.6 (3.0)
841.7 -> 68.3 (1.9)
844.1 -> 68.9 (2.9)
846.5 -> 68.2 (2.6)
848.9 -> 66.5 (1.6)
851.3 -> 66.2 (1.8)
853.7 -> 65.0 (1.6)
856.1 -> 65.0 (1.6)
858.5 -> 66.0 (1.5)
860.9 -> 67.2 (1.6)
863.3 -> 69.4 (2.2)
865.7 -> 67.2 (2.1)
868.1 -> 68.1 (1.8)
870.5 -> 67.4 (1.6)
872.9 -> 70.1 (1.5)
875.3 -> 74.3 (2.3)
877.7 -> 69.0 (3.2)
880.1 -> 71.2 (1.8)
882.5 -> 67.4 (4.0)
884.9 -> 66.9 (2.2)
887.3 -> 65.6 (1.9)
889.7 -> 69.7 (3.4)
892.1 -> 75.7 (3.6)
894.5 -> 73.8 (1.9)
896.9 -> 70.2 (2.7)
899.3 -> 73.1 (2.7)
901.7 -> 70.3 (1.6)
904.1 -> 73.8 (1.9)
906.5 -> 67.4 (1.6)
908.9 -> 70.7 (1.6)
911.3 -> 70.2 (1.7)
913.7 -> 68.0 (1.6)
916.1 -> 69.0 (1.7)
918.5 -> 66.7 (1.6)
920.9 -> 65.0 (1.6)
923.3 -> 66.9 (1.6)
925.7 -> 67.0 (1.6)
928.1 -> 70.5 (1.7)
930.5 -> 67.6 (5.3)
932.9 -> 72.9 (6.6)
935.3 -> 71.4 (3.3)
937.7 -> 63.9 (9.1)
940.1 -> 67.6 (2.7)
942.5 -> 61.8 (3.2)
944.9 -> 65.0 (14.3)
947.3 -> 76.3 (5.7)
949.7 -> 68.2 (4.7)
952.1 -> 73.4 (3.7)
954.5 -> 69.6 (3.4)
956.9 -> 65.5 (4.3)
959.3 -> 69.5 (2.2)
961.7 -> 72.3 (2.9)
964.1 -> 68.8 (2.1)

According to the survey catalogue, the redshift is 0.194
